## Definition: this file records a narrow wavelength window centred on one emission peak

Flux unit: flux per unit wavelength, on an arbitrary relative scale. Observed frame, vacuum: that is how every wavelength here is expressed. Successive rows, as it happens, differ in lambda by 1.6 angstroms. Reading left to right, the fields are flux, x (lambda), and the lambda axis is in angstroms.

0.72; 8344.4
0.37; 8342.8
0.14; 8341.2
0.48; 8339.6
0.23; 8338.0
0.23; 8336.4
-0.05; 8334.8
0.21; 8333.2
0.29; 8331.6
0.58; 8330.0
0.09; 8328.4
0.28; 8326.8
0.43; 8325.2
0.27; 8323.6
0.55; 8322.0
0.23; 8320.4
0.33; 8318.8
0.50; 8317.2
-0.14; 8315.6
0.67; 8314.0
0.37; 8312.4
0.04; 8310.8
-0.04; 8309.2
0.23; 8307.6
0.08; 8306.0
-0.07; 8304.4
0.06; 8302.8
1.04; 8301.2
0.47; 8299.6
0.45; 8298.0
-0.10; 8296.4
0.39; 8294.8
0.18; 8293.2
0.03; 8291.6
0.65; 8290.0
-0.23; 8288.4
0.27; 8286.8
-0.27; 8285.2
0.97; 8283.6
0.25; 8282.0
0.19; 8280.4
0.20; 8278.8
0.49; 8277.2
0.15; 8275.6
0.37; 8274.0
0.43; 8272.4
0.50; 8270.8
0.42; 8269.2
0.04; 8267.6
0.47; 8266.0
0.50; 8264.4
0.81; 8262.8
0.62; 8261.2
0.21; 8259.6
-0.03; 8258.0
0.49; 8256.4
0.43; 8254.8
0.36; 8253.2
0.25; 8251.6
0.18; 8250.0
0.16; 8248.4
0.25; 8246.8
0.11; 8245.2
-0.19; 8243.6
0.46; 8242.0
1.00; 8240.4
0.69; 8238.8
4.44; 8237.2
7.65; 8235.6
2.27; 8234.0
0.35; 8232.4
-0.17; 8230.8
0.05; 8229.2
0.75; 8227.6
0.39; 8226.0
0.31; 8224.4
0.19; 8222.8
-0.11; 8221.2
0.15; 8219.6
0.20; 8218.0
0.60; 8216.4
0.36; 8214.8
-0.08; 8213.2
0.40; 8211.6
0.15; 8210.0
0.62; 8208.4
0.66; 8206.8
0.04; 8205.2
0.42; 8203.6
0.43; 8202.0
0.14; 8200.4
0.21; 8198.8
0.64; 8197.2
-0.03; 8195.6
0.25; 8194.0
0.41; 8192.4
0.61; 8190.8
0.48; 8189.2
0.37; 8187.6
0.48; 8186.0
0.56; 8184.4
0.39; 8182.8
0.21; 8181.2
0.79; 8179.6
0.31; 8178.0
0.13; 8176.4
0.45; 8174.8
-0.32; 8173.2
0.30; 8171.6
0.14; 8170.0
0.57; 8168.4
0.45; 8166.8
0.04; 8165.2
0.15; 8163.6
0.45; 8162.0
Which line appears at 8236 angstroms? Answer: H-alpha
